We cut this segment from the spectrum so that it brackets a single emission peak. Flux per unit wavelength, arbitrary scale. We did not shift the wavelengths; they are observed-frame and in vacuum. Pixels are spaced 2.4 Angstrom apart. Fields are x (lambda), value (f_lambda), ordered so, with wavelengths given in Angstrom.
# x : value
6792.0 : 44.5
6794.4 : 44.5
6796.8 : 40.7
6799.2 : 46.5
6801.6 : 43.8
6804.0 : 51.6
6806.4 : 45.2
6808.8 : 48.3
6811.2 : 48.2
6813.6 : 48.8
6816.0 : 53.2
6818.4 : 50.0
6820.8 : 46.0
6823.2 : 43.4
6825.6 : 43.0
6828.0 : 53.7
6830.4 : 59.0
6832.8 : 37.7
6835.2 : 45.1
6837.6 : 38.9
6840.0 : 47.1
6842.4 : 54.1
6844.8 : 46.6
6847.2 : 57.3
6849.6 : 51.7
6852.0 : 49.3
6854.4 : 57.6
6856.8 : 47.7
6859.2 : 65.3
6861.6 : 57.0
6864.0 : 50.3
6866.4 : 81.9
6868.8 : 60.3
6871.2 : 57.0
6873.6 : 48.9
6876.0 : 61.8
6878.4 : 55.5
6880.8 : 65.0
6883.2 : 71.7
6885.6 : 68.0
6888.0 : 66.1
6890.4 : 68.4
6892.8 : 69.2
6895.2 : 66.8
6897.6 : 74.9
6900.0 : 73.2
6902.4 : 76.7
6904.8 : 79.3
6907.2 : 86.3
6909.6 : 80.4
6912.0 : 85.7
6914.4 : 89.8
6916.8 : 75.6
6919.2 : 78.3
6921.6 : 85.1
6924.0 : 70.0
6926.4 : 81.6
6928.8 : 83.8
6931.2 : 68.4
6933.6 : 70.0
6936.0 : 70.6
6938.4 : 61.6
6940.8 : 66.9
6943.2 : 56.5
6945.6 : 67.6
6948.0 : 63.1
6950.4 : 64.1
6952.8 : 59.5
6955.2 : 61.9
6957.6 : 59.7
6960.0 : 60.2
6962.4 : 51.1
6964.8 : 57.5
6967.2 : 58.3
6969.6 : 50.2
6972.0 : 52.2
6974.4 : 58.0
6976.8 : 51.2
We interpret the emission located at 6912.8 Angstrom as Mg II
